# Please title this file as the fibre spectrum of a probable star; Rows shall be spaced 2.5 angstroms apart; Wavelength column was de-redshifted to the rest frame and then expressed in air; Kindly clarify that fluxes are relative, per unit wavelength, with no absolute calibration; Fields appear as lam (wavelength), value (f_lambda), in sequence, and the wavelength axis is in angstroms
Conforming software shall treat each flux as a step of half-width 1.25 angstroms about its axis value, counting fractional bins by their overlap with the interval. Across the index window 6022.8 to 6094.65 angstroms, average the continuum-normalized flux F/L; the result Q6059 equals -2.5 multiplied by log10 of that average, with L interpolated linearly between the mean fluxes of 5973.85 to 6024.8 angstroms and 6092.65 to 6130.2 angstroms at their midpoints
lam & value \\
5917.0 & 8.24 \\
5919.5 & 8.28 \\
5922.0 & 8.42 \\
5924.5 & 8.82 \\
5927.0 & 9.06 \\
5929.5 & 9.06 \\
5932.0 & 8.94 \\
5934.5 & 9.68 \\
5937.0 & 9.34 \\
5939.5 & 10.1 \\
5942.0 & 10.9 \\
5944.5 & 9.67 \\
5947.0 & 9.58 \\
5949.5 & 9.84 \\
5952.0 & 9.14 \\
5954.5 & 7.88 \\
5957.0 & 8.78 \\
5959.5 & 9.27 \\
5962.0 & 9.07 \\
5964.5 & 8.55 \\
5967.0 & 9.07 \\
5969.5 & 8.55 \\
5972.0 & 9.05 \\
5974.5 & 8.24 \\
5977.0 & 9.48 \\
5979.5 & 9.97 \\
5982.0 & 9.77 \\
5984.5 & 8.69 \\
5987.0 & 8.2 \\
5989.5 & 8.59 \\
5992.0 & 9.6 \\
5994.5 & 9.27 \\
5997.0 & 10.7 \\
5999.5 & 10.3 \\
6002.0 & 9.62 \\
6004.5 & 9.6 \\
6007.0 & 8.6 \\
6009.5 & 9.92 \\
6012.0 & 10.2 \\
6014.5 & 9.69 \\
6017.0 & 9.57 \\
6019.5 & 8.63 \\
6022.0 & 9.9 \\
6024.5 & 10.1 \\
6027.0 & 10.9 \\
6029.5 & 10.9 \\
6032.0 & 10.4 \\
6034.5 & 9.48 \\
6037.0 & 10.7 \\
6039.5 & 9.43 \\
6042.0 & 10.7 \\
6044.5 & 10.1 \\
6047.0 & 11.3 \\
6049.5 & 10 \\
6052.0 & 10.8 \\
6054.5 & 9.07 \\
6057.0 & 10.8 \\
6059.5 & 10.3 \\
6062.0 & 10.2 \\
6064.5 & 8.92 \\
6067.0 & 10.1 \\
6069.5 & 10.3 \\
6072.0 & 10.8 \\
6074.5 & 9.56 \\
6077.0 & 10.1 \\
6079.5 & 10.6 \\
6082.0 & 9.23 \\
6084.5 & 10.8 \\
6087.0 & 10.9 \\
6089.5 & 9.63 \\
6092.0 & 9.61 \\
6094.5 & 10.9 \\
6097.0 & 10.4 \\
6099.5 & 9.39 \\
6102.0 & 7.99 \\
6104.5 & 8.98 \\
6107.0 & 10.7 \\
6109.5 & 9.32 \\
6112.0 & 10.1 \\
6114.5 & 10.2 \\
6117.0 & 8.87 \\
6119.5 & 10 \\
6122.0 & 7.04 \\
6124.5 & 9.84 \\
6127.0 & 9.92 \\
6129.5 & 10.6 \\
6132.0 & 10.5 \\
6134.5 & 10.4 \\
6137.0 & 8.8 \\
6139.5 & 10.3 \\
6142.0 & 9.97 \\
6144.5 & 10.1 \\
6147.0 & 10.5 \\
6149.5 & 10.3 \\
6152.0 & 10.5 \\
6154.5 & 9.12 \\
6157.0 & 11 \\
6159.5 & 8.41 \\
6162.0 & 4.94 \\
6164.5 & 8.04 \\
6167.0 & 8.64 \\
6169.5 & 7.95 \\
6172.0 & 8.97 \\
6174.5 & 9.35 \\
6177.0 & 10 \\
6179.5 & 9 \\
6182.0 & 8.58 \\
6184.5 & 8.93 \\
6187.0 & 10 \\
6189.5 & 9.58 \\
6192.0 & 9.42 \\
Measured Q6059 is -0.075 mag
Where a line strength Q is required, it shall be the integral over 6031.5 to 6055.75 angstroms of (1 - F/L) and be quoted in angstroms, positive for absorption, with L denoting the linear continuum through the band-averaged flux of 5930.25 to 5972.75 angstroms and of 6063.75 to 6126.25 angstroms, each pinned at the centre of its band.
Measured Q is -1.51 angstroms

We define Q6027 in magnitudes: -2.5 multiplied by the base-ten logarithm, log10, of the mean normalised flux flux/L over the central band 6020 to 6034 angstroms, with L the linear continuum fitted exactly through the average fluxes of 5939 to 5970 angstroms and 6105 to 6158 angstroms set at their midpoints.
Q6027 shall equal -0.08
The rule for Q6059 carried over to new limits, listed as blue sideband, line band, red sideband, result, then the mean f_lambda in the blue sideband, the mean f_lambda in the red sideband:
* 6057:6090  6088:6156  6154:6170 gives -0.08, 10.1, 8.28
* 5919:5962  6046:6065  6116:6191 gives -0.10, 9.23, 9.34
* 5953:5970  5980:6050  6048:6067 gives -0.04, 8.75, 10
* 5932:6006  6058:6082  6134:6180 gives -0.09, 9.32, 9.26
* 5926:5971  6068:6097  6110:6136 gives -0.07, 9.25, 9.73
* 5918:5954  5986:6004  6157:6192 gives -0.04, 9.31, 8.76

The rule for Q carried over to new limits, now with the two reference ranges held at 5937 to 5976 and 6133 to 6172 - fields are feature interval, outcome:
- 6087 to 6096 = -0.9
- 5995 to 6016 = -1.4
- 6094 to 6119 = -1.1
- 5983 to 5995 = 0.4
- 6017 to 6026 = -0.4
